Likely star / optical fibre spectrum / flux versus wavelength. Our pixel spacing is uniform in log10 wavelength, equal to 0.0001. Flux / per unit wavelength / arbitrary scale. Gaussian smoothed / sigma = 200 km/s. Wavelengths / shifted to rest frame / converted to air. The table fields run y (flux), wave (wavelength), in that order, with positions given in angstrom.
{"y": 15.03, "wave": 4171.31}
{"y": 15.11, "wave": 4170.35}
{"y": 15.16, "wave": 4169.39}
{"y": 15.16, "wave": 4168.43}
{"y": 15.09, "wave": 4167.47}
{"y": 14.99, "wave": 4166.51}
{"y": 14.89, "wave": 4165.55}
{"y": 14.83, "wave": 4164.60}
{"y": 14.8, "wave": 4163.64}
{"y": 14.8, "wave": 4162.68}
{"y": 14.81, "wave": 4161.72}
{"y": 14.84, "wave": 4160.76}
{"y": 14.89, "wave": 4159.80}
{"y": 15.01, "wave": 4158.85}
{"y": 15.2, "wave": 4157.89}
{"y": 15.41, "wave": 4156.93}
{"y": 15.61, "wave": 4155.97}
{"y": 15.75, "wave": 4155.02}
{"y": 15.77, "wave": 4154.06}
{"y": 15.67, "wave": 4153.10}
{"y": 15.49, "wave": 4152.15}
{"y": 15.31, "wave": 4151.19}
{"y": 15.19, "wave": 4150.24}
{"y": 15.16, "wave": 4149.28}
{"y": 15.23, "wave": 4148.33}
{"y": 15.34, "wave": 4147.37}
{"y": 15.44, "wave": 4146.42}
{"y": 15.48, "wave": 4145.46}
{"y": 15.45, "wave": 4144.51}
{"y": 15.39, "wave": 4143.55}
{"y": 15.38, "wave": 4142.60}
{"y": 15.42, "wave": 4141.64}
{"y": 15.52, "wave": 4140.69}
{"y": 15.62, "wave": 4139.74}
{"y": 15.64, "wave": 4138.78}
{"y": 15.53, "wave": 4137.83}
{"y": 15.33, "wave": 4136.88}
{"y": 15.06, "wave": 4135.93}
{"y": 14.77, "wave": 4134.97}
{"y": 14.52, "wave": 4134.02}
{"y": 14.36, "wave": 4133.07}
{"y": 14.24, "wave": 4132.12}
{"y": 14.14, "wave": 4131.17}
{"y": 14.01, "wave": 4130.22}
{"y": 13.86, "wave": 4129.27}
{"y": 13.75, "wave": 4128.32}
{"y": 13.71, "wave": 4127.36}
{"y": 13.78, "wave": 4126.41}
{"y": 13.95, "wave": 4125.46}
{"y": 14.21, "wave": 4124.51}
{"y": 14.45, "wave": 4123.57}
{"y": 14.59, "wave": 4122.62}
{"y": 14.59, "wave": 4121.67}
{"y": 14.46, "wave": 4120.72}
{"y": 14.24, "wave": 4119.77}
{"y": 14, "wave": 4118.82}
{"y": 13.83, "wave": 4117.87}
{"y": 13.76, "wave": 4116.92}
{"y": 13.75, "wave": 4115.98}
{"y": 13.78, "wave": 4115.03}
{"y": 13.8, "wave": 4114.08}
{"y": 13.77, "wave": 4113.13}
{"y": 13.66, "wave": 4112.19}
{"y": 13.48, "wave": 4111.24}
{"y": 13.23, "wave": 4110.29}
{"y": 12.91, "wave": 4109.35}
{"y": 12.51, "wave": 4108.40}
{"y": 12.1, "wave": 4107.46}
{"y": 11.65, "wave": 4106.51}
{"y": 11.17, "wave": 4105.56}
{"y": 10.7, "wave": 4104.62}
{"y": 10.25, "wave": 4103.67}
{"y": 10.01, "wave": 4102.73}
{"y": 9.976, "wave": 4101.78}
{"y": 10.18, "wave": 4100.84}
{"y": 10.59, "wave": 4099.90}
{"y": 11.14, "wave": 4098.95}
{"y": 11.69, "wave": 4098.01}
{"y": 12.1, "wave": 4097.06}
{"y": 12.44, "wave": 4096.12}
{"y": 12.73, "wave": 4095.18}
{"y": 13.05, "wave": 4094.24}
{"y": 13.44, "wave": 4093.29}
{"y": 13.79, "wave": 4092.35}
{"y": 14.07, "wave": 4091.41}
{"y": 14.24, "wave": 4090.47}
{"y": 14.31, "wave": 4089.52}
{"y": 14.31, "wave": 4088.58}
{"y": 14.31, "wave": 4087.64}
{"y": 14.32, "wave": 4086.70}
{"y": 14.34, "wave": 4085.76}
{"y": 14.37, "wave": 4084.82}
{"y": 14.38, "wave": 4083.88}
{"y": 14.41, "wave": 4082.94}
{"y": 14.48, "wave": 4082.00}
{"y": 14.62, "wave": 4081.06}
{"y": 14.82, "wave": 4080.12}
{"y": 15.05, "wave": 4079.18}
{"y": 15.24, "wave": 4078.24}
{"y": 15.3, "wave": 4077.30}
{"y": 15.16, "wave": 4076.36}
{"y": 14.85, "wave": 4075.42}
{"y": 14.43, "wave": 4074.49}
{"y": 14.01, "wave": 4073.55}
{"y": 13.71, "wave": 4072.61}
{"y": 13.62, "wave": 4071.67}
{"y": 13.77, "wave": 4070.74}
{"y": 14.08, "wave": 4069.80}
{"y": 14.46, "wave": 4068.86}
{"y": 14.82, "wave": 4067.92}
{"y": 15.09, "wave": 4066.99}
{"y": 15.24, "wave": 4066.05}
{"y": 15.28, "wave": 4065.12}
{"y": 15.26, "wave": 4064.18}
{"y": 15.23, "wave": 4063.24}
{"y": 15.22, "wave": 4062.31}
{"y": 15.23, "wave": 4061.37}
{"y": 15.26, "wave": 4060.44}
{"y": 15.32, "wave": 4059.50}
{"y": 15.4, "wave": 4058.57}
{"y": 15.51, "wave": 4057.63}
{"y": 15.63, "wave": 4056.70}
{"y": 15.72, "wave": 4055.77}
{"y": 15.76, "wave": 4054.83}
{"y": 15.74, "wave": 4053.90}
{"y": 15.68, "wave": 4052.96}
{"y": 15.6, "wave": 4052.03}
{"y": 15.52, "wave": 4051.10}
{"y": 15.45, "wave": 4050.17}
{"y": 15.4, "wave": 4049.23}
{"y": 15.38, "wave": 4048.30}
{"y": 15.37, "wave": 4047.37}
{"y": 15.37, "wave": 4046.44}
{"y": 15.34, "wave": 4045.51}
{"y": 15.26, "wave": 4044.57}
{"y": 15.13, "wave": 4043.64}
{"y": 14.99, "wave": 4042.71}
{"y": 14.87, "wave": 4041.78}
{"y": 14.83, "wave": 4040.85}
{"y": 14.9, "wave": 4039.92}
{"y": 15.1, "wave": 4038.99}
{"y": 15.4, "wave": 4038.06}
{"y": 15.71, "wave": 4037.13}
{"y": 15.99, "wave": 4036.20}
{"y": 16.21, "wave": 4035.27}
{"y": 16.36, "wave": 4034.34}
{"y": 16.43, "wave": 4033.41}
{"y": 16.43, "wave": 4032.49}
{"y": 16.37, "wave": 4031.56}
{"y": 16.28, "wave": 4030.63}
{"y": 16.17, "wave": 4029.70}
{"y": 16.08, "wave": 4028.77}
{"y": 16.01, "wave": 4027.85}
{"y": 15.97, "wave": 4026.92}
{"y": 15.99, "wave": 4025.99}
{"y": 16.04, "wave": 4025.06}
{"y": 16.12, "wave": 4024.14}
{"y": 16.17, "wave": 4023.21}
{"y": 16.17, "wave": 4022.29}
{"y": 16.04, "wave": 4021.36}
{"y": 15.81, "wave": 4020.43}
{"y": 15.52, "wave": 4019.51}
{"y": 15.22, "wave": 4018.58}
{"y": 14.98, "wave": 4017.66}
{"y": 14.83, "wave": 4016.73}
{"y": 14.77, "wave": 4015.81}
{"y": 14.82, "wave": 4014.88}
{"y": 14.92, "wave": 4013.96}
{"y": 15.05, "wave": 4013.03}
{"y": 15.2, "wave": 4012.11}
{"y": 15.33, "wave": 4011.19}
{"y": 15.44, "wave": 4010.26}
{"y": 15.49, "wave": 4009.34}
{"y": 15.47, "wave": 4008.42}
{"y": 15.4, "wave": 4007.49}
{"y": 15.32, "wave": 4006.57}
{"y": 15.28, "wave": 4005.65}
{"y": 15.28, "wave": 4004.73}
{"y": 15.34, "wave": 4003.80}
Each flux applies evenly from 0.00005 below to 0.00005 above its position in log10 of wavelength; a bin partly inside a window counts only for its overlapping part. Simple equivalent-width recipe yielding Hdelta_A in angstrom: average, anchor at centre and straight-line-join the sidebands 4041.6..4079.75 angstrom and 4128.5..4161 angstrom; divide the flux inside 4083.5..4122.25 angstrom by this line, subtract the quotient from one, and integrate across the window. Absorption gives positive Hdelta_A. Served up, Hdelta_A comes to 5.5 angstrom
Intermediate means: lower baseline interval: 15.1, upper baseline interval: 15.1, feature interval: 13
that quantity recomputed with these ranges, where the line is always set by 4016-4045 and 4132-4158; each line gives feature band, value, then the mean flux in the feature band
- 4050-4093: 2.07 angstrom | 14.8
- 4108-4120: 1.43 angstrom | 13.6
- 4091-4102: 2.38 angstrom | 12.1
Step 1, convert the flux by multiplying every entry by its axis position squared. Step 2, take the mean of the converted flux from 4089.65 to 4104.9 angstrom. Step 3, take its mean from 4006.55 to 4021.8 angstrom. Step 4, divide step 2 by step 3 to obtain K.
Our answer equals 0.82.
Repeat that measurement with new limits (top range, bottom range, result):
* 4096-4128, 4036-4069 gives 0.86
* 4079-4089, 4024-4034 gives 0.92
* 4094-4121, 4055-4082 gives 0.85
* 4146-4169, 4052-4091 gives 1.07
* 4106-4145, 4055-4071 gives 0.97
